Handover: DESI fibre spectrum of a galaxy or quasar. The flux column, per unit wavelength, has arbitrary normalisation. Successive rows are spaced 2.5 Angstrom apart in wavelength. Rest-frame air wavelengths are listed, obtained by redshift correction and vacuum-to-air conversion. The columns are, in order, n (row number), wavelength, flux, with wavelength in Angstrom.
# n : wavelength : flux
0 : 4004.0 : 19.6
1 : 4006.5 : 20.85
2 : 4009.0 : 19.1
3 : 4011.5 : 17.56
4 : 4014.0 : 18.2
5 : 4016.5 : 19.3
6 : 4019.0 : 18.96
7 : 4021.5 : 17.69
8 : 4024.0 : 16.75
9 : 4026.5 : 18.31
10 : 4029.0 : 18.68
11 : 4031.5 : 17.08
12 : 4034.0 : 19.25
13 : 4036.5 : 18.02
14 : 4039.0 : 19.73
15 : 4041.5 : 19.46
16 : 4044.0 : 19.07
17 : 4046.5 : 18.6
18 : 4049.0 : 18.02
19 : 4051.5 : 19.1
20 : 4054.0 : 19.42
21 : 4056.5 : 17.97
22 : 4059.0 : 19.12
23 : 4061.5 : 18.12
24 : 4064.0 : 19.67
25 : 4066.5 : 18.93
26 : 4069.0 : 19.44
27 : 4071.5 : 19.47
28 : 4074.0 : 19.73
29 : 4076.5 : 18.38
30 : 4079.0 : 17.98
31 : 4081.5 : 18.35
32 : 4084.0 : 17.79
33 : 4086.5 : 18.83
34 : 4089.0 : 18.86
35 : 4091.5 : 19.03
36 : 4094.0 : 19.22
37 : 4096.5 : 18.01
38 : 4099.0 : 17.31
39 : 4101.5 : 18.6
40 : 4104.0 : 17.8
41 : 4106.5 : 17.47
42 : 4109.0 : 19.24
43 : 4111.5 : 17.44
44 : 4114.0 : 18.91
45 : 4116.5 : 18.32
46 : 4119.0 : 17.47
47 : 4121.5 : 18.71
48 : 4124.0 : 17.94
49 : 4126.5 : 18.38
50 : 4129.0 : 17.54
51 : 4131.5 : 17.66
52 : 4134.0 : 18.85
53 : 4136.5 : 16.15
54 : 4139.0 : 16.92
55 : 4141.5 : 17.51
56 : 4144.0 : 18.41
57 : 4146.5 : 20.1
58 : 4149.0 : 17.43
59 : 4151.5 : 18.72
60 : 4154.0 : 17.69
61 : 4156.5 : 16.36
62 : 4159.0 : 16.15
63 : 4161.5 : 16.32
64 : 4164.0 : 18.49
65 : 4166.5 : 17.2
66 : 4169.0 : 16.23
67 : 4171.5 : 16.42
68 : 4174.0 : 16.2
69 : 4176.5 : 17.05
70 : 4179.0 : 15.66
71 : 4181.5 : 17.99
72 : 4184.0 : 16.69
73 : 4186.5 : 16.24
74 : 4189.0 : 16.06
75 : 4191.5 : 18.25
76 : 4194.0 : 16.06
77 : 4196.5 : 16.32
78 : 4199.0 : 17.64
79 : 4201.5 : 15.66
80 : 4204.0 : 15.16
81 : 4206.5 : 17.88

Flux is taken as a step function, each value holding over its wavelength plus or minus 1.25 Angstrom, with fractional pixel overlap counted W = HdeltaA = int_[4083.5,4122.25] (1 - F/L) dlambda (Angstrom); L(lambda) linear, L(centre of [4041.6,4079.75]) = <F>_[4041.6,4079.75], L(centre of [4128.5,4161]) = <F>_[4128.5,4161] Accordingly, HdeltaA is -0.1 Angstrom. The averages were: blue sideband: 18.9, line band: 18.3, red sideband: 17.6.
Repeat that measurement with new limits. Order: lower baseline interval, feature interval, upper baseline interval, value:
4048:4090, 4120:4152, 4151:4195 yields -0.9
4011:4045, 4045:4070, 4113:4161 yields -0.8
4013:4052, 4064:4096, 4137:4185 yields -1.4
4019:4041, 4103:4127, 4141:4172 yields -0.6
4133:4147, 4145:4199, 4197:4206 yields 0.0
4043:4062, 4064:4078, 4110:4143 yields -0.6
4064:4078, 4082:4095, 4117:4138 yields 0.0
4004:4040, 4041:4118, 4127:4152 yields -1.6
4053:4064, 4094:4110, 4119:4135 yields 0.2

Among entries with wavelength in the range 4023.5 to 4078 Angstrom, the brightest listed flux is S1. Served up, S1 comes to 19.73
